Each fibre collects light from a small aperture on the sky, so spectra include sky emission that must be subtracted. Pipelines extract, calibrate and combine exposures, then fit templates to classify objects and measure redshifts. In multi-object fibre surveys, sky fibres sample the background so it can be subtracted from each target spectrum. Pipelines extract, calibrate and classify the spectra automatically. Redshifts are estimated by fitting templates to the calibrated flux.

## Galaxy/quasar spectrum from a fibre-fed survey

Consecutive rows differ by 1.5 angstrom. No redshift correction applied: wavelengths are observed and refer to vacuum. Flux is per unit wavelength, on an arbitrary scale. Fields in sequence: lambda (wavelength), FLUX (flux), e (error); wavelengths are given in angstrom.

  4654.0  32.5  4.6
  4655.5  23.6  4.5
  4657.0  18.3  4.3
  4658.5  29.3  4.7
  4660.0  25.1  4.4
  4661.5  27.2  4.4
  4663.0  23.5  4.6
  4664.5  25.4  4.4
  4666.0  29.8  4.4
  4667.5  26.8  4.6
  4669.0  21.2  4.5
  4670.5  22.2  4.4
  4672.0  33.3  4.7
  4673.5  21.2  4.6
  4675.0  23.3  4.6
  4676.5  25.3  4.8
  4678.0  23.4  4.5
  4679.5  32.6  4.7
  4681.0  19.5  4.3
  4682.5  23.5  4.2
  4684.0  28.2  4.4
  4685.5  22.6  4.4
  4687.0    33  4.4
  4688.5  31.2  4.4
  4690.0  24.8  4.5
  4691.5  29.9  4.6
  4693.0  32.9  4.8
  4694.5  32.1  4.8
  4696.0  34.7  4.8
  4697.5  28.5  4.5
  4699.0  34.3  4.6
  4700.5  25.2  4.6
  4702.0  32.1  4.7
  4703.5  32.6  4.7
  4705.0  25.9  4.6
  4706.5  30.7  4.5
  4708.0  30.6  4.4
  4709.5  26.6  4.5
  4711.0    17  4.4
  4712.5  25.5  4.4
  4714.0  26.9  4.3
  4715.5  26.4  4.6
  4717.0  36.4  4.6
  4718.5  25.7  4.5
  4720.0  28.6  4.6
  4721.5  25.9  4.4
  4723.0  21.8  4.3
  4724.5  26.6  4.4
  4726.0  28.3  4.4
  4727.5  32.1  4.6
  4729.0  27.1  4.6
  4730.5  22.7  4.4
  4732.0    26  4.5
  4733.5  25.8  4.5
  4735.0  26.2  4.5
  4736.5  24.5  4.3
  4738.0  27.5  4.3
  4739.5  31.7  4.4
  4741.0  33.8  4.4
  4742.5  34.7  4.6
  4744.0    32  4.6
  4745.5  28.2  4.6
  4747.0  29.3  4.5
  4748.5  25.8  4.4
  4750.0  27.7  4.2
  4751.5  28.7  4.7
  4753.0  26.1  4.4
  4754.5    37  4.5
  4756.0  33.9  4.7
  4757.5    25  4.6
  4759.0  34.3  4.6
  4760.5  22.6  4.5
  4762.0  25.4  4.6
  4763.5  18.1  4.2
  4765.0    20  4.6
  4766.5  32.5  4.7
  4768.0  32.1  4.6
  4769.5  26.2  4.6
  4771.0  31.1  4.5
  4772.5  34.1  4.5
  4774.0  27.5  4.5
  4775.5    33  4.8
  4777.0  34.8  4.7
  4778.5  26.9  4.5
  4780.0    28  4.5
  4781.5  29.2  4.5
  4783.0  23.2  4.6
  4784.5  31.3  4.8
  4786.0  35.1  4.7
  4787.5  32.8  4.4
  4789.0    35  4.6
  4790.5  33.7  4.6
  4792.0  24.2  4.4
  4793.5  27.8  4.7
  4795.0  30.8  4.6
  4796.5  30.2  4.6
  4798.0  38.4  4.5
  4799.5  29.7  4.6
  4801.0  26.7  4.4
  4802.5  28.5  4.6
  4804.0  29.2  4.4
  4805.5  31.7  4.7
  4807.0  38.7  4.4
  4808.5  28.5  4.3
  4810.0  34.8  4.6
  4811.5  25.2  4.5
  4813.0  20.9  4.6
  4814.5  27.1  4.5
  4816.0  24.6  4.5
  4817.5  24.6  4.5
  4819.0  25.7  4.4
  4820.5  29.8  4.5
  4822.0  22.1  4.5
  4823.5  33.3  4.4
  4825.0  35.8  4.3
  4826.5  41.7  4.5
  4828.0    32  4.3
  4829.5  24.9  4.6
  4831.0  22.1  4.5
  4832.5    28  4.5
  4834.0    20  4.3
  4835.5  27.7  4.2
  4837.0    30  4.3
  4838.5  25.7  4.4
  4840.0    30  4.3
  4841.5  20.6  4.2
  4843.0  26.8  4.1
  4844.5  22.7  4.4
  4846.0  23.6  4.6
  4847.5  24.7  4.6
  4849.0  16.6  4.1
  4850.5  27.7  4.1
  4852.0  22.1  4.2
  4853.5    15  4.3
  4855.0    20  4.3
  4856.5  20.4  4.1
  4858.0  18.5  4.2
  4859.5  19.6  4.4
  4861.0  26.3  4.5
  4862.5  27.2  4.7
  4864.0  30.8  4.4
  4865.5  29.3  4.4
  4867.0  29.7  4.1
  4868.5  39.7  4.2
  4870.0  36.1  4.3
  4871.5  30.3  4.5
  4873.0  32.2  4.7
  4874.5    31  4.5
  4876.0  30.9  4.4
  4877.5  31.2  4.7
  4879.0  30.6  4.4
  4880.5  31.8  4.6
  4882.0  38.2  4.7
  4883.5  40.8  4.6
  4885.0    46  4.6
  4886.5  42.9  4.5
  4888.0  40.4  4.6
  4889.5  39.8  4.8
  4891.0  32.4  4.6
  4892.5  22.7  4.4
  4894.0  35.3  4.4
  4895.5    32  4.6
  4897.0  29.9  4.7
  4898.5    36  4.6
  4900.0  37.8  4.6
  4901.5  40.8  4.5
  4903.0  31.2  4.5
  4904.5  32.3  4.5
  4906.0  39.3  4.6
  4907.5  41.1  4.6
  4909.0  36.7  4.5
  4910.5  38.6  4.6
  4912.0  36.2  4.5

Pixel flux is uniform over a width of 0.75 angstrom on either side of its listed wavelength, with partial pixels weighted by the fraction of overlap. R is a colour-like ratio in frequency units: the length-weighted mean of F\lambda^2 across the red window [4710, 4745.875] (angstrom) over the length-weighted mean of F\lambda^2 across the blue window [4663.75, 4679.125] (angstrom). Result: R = 1.1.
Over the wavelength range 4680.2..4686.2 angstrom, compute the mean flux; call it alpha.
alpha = 23.5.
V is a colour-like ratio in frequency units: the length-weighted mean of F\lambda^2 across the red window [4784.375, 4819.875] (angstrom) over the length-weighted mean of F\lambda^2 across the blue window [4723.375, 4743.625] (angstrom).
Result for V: 1.09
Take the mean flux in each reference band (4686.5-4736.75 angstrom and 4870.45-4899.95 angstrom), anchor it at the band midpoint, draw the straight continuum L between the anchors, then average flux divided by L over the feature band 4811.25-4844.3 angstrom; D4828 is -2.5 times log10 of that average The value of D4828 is 0.19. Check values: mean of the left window 28.2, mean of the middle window 27.2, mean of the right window 34.5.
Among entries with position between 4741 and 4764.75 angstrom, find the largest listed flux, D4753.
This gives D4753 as 37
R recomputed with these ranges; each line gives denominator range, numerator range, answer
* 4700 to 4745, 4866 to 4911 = 1.35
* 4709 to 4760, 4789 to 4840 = 1.07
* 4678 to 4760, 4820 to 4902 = 1.11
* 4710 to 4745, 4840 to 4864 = 0.87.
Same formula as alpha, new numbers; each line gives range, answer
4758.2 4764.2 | 25.2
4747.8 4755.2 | 29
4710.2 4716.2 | 24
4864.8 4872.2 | 33.1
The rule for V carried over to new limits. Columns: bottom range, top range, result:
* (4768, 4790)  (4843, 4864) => 0.75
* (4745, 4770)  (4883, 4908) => 1.39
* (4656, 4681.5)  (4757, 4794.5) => 1.21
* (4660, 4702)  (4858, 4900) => 1.31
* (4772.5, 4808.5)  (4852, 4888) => 1.02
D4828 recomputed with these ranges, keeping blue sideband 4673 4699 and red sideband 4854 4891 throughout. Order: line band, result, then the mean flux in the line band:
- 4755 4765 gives 0.12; 26.3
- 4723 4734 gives 0.08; 26.6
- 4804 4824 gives 0.08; 28.2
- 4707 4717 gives 0.07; 26.4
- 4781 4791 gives -0.06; 31.5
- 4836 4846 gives 0.20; 25.8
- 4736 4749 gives -0.04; 29.9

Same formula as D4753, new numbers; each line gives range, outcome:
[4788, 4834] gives 41.7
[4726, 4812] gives 38.7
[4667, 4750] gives 36.4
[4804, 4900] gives 46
